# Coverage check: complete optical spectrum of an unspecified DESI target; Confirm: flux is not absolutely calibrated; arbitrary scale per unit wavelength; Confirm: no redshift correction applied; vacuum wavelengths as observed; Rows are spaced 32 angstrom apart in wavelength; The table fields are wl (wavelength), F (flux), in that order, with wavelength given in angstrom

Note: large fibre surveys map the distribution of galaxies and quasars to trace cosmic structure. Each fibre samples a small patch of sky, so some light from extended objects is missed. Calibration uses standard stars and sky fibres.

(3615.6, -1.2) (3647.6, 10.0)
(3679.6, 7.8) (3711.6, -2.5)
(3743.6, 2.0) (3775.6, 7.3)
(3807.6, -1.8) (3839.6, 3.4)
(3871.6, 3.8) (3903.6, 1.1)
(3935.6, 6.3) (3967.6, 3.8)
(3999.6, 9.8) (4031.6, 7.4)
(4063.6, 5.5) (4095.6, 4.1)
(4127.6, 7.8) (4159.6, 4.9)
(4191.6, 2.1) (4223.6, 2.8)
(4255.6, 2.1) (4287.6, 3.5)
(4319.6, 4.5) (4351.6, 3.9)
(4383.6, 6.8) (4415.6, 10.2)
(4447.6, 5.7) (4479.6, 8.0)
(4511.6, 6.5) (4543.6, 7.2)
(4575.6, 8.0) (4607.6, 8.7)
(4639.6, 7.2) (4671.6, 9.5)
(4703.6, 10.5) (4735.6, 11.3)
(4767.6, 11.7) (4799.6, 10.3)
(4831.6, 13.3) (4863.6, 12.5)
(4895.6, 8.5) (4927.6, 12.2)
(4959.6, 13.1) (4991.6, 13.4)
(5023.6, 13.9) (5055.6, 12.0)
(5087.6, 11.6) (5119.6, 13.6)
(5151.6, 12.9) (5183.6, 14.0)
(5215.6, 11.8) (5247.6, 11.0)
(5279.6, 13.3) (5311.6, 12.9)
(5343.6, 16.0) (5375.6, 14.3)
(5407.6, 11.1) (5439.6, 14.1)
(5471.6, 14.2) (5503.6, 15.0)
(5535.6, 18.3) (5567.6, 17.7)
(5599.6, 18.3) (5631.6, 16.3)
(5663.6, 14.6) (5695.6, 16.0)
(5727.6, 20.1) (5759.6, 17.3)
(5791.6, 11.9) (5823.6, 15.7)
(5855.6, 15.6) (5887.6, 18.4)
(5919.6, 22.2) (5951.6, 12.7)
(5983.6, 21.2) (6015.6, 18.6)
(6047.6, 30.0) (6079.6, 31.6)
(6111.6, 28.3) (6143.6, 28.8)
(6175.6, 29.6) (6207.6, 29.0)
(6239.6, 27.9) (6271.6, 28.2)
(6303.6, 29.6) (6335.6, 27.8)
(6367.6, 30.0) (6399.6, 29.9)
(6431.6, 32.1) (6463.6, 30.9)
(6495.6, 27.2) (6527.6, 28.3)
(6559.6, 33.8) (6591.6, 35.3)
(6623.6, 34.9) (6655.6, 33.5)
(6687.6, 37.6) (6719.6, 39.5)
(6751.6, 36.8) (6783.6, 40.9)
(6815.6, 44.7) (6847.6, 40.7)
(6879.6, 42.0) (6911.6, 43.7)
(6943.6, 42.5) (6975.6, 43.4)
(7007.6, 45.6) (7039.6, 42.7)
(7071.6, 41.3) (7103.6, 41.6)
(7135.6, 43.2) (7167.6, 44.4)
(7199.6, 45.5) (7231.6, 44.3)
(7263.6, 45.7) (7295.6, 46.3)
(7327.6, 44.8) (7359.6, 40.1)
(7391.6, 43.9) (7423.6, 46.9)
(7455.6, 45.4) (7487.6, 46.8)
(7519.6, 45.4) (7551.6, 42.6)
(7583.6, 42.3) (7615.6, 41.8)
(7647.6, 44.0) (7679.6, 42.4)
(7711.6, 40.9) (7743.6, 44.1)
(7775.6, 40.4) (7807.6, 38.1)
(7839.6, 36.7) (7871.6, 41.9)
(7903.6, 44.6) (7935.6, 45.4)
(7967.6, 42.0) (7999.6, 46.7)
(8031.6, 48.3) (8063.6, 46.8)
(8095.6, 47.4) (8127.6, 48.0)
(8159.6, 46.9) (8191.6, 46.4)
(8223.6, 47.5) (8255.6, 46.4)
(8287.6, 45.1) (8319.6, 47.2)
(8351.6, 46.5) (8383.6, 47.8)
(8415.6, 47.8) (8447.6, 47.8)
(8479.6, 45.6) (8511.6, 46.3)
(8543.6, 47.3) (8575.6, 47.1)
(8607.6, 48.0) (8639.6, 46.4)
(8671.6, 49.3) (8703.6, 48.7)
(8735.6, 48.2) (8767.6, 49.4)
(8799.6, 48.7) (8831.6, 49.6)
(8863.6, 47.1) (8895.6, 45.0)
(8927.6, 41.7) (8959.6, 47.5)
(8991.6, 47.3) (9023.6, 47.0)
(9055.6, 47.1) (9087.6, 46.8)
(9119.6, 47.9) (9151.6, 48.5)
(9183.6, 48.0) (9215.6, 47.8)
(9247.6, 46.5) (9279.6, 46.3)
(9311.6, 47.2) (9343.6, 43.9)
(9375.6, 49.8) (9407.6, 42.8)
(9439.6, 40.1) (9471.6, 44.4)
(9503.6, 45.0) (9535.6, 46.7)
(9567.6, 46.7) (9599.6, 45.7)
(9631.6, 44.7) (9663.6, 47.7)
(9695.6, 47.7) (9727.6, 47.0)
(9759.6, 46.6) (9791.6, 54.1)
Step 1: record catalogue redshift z 0.51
